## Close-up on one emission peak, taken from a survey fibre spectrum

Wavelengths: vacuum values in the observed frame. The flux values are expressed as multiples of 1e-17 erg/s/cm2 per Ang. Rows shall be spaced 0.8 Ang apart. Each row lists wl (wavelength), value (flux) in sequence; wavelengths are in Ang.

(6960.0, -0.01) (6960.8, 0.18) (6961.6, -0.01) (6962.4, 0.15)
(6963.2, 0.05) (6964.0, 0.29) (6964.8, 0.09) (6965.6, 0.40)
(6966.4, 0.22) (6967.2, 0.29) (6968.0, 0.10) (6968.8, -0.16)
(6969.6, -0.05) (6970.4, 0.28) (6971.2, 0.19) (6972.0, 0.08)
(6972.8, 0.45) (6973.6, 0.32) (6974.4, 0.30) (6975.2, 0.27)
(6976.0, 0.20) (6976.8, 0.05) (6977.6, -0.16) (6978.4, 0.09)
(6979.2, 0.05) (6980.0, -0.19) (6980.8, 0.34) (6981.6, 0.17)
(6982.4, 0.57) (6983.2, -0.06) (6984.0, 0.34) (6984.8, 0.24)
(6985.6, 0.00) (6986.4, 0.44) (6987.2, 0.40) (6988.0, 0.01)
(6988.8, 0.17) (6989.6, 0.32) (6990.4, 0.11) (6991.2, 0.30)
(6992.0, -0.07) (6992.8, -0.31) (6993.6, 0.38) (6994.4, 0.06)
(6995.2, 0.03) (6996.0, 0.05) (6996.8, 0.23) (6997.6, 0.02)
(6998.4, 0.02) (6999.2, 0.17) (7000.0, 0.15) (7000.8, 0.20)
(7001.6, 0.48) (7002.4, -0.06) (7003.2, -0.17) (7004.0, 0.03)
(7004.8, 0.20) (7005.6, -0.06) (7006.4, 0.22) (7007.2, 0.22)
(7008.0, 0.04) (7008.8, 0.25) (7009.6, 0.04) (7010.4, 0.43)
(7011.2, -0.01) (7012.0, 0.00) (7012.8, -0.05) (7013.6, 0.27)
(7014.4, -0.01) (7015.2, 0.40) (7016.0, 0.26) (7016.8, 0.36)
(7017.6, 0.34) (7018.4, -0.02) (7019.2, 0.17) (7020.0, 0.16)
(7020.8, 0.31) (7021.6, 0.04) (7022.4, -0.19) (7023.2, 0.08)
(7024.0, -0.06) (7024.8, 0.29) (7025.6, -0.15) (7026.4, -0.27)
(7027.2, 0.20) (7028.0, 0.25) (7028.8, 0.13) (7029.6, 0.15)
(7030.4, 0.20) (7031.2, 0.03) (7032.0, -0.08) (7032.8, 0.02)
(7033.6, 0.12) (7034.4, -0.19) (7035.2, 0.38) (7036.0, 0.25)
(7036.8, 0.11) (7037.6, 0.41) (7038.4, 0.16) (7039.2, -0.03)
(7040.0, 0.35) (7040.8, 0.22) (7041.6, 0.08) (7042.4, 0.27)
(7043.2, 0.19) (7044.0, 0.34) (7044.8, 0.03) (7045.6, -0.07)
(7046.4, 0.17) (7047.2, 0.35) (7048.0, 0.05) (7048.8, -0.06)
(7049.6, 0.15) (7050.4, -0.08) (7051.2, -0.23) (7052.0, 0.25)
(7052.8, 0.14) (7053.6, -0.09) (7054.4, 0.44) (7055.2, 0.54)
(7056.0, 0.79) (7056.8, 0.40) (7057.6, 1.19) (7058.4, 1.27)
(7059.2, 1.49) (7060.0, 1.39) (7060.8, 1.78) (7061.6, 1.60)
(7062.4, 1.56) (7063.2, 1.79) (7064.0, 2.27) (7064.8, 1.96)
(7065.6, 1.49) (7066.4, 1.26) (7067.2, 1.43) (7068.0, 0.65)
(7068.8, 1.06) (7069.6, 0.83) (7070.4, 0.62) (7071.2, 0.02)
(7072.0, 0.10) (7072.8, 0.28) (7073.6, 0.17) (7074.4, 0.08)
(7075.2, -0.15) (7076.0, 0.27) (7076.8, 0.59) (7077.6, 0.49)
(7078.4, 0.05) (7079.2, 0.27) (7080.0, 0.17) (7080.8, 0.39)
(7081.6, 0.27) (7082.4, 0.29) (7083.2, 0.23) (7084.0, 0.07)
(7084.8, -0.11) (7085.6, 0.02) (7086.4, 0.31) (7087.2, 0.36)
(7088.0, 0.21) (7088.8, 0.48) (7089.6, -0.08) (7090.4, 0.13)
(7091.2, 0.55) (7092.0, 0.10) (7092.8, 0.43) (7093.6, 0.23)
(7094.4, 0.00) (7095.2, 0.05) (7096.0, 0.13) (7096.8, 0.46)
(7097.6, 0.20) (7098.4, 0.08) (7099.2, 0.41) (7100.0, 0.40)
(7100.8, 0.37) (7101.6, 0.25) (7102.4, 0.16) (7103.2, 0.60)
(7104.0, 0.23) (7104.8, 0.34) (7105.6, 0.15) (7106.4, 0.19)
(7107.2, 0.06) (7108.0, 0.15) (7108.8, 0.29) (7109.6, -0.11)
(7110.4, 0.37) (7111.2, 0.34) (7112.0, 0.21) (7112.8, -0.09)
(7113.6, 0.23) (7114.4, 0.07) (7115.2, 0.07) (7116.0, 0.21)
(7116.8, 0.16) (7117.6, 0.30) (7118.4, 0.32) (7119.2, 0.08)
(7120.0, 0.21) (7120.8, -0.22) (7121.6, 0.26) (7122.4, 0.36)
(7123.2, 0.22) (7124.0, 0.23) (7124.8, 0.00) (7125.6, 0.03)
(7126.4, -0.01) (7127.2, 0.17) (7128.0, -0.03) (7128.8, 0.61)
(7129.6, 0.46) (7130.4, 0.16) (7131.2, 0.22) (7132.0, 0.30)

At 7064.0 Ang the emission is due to [O II] 3727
